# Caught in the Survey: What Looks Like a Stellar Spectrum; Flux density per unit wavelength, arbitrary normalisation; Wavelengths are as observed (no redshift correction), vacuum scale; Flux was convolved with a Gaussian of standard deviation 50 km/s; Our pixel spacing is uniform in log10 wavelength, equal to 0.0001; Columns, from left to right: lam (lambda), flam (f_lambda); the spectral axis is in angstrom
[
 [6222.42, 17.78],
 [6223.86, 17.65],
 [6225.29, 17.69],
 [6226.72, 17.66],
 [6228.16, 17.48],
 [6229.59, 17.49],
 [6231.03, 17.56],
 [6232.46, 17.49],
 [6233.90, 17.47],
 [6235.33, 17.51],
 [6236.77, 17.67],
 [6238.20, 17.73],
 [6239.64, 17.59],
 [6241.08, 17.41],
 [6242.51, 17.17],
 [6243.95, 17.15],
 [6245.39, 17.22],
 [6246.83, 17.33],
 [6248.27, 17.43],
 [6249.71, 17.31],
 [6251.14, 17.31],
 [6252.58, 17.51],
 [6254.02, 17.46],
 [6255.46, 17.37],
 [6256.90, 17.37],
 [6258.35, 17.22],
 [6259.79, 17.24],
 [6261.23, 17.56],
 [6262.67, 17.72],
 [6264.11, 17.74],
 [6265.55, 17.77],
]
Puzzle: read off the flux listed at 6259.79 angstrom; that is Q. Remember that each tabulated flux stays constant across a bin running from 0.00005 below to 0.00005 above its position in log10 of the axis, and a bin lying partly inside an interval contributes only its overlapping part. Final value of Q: 17.24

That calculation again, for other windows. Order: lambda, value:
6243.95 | 17.15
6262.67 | 17.72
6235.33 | 17.51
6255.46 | 17.37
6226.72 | 17.66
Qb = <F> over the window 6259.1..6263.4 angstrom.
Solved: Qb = 17.5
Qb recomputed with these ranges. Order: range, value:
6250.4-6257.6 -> 17.4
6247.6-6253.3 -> 17.4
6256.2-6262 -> 17.3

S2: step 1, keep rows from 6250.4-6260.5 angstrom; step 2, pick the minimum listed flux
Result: 17.22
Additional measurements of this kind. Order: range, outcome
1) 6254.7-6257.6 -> 17.37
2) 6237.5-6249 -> 17.15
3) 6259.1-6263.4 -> 17.24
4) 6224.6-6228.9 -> 17.48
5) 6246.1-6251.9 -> 17.31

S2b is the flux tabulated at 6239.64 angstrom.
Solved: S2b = 17.59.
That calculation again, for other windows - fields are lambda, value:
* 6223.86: 17.65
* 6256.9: 17.37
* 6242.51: 17.17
